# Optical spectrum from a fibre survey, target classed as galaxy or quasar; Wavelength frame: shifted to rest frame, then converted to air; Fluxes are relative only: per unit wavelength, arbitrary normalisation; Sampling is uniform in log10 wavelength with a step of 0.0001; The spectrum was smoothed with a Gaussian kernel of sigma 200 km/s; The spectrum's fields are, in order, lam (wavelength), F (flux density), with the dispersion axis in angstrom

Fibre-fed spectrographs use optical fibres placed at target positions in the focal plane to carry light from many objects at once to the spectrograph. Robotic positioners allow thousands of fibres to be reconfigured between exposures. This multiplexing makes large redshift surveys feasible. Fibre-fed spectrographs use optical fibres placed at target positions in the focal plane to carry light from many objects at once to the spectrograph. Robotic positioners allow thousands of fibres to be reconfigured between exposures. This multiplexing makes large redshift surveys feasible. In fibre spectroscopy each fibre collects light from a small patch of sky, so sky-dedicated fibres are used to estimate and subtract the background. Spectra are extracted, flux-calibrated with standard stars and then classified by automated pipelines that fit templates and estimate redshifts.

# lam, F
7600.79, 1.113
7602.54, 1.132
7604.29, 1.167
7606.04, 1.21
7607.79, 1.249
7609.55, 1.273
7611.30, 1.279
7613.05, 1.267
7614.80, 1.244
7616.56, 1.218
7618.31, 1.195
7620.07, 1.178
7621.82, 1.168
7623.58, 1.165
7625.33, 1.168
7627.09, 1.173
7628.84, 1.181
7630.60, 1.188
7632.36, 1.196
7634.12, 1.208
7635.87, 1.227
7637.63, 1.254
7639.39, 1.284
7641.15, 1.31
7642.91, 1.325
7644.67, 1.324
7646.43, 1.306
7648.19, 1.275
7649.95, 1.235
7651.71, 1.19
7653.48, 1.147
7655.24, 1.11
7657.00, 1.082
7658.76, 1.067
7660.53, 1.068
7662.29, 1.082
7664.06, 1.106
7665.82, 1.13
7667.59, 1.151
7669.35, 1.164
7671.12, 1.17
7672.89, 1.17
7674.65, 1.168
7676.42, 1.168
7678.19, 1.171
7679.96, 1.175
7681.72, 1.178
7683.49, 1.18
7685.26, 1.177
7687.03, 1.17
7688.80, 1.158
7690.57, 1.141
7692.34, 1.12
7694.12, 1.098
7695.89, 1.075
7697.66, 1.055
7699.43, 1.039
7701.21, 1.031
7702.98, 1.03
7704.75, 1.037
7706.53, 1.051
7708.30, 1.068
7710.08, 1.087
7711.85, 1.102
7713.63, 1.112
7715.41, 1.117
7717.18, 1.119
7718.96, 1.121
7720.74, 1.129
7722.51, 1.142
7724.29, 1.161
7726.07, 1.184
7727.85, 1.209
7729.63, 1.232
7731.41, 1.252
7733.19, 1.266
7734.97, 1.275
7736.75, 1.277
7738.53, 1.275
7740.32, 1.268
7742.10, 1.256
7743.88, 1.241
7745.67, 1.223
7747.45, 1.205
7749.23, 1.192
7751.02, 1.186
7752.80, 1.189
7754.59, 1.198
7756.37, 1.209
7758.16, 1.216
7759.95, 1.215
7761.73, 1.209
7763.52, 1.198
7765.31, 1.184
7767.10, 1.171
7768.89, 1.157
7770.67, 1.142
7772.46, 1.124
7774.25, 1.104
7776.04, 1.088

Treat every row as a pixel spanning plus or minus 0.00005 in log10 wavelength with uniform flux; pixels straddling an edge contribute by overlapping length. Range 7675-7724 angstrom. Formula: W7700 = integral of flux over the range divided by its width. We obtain 1.11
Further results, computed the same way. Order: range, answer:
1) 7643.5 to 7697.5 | 1.16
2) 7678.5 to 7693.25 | 1.16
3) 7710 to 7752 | 1.2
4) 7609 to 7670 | 1.2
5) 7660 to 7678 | 1.14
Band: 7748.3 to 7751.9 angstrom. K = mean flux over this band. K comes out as 1.19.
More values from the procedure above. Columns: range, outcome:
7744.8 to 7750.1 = 1.21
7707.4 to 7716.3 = 1.1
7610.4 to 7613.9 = 1.27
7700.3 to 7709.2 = 1.04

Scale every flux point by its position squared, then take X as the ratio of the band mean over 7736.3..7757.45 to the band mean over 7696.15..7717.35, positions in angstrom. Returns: 1.2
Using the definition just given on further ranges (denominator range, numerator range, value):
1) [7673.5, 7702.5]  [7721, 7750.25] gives 1.10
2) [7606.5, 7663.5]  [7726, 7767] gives 1.04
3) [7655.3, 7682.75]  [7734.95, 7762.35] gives 1.10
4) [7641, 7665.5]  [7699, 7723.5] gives 0.93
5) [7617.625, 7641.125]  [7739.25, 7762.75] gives 1.04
